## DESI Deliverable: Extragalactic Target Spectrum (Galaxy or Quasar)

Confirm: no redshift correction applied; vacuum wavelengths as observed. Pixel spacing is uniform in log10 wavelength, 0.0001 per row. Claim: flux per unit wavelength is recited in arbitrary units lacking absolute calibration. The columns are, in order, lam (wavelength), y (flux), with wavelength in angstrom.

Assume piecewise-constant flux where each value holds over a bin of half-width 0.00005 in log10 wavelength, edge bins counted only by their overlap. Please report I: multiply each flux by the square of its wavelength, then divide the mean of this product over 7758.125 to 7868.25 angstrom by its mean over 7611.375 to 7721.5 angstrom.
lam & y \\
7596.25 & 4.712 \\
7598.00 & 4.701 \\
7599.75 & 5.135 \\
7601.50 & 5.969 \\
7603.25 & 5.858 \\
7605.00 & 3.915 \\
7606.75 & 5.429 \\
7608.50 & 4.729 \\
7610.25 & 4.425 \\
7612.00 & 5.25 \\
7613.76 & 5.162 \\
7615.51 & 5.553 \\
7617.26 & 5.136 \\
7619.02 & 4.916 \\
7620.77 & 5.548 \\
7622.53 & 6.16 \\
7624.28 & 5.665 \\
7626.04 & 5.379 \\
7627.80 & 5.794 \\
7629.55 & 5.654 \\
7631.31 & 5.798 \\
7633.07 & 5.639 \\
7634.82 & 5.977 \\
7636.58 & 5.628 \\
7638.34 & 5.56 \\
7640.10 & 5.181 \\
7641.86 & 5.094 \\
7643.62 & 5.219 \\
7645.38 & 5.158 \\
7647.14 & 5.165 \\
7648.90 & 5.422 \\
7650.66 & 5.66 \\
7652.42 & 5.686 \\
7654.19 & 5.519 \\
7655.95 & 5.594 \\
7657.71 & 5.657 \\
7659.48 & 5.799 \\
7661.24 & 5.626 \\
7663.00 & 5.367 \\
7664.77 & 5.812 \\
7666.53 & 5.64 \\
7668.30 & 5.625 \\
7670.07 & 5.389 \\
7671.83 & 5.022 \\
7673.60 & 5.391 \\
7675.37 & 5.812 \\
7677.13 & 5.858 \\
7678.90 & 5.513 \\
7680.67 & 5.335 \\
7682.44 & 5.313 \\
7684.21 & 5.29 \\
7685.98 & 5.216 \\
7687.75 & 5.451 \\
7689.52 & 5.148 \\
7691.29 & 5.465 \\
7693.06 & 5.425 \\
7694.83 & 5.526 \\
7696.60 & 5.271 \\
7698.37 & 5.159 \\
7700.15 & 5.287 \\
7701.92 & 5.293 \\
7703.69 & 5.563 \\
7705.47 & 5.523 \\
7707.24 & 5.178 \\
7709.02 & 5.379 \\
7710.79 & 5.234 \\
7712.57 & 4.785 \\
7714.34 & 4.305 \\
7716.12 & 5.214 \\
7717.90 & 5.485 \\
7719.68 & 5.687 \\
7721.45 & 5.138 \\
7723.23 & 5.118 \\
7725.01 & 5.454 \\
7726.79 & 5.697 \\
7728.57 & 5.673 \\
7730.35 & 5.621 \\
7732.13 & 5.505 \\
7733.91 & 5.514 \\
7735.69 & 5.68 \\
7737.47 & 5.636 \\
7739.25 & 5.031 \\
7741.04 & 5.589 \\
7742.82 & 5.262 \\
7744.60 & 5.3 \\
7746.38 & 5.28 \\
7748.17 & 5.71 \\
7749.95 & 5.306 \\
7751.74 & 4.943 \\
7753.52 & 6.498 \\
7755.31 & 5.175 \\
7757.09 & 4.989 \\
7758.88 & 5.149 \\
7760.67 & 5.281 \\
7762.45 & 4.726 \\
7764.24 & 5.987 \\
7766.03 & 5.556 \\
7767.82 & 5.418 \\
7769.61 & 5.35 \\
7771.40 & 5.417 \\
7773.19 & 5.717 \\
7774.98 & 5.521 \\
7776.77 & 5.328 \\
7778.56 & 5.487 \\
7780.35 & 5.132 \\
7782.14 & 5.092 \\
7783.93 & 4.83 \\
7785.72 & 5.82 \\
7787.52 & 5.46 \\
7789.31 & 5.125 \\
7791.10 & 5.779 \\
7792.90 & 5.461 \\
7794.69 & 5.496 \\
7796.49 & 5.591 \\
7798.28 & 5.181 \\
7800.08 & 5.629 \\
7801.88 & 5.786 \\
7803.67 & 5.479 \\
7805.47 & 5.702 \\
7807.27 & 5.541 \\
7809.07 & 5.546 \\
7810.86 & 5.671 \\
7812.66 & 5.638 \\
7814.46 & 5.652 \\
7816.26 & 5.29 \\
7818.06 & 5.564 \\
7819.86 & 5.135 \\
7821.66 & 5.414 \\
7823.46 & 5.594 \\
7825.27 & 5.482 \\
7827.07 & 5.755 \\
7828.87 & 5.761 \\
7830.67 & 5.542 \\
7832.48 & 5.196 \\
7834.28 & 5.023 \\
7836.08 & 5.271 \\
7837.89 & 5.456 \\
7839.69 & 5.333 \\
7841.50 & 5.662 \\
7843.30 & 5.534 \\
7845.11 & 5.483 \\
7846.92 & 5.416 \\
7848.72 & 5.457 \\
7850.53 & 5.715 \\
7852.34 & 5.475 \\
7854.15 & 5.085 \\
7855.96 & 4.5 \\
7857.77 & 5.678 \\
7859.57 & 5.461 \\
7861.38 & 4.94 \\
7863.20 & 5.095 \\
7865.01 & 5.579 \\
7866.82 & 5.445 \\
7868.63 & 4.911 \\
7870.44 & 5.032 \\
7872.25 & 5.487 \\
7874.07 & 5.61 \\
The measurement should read 1.0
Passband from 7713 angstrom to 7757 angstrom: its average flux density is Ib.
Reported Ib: 5.4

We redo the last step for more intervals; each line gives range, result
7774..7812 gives 5.46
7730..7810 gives 5.44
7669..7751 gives 5.37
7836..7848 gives 5.46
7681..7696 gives 5.35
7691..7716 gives 5.24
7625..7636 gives 5.7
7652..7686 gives 5.53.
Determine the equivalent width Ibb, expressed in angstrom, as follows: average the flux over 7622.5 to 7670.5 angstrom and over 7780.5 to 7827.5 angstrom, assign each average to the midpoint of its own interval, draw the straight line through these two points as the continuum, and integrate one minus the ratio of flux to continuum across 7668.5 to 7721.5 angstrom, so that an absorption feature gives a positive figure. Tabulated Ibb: 2.0 angstrom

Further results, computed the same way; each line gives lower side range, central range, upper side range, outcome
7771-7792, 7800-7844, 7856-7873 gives -1.5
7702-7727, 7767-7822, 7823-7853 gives -0.6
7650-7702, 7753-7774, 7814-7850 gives 0.2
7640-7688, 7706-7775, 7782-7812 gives 1.4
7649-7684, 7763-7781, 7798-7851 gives 0.1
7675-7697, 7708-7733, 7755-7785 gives 0.3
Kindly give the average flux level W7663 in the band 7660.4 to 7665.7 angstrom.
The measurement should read 5.61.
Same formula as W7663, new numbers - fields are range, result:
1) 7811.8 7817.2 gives 5.52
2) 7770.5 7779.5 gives 5.49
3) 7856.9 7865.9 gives 5.35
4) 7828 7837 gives 5.36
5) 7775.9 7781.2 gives 5.32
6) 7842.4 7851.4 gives 5.52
